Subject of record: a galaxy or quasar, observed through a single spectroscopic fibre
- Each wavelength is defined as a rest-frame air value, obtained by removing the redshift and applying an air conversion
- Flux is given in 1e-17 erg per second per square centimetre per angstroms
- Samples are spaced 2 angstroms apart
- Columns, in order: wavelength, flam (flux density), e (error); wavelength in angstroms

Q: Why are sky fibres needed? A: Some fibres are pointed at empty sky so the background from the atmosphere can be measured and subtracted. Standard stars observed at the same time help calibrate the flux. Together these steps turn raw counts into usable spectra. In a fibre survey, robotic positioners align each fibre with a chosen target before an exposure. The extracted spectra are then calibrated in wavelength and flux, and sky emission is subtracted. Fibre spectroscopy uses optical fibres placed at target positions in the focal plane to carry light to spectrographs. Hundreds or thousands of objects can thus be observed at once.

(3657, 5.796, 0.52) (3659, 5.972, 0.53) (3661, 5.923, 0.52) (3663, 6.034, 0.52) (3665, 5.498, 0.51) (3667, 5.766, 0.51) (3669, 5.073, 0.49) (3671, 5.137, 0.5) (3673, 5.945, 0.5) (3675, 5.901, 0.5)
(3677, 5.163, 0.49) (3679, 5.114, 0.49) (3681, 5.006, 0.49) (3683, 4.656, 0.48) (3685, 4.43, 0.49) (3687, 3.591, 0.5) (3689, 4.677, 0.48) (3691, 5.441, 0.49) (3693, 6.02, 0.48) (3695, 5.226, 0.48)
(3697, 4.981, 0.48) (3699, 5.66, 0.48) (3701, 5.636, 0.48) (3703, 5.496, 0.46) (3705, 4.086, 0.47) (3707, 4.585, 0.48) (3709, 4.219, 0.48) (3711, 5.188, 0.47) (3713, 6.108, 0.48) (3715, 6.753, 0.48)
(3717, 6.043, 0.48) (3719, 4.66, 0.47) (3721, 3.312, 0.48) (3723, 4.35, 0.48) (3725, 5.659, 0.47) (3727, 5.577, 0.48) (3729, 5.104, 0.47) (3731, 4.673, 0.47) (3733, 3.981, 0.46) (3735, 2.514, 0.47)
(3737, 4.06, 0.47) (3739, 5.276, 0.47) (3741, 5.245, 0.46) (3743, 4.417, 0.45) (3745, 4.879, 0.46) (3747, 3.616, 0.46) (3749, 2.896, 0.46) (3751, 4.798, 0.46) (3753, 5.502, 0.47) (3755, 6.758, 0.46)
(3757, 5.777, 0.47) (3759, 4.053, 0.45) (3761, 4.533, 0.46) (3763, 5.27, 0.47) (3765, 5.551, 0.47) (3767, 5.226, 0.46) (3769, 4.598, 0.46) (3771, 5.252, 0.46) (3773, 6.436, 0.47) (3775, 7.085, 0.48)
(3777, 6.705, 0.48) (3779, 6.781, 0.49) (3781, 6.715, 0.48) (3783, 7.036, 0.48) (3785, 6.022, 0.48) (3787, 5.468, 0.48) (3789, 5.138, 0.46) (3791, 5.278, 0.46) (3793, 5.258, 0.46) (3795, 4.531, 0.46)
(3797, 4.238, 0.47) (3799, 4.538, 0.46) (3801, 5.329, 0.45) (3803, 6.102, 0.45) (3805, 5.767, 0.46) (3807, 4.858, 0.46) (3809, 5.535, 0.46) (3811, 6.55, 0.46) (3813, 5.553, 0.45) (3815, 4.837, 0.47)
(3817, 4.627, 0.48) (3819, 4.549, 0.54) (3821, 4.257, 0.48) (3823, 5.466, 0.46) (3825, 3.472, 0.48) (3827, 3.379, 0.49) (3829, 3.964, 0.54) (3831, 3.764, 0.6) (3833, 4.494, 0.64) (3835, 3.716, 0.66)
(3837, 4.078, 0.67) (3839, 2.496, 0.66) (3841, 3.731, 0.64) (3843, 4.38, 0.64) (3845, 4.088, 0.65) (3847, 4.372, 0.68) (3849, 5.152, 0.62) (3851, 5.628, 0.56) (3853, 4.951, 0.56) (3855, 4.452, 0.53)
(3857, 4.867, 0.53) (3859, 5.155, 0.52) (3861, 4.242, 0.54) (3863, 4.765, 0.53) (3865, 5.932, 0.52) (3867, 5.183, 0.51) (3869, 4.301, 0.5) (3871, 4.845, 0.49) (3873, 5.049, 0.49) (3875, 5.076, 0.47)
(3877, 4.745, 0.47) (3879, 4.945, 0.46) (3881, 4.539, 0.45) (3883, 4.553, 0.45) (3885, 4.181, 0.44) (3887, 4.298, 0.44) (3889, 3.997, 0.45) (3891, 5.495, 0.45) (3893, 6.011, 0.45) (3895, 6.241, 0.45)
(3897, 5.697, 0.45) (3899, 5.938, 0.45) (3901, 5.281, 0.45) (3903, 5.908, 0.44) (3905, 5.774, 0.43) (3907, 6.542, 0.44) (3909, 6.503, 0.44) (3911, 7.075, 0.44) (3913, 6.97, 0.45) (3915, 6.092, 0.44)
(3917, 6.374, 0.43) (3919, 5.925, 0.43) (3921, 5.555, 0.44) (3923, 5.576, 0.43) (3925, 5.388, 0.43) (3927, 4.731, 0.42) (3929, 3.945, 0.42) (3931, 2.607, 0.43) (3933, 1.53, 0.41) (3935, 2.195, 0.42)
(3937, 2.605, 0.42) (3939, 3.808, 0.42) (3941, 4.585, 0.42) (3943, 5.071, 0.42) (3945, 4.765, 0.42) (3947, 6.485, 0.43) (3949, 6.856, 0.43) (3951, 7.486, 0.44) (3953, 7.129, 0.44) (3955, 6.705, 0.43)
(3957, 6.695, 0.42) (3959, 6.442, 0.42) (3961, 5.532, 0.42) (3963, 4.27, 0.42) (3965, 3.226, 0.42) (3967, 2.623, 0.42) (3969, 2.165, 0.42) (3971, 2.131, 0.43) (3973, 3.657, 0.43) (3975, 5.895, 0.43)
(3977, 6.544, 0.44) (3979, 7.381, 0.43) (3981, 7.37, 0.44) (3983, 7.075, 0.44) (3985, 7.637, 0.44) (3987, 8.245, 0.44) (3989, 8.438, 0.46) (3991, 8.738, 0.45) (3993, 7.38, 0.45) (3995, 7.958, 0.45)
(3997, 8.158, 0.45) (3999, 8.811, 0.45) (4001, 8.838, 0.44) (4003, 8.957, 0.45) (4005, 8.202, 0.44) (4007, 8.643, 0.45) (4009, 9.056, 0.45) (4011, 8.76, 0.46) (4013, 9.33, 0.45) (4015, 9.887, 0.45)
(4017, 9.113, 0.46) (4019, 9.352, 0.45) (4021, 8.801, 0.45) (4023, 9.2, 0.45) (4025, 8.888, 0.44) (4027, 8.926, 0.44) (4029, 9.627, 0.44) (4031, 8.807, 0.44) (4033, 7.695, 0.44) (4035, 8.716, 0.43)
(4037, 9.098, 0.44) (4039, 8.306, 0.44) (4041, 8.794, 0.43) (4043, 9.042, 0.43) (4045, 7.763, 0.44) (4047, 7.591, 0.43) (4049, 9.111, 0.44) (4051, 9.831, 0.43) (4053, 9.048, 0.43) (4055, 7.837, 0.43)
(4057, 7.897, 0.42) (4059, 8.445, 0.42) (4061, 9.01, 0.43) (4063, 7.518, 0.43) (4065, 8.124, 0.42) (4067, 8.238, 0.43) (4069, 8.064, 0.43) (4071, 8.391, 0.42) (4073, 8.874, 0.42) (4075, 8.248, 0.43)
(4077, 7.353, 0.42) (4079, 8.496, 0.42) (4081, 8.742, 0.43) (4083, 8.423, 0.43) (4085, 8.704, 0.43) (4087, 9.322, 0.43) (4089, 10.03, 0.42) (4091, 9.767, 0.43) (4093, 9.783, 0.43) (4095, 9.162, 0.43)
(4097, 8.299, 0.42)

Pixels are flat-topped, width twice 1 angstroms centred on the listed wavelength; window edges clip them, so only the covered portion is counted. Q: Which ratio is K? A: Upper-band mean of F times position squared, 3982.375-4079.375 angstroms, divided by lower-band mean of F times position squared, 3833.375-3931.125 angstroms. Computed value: 1.82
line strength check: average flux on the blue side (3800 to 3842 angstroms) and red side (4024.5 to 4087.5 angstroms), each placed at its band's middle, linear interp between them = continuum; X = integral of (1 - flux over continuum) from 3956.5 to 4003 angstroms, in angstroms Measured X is 5.9 angstroms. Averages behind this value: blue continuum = 4.6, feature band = 6.37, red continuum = 8.52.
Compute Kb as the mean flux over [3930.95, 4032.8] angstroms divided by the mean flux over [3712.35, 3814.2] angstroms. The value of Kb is 1.29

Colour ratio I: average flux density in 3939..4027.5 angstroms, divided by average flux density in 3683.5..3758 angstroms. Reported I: 1.44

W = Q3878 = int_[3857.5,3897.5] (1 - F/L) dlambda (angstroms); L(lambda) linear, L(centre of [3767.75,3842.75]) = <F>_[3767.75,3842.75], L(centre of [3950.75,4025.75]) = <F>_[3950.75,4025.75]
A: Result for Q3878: 6.5 angstroms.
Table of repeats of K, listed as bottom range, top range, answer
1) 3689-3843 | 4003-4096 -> 2.02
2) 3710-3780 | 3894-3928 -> 1.28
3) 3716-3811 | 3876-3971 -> 1.07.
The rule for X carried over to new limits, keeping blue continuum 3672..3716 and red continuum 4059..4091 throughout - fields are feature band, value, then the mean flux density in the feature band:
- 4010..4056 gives -3.86 angstroms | 8.85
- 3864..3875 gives 2.72 angstroms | 5.06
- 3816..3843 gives 9.98 angstroms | 4.01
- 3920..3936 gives 7.28 angstroms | 3.94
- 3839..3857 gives 5.64 angstroms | 4.49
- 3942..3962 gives 3.06 angstroms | 6.32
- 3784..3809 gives 3.52 angstroms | 5.22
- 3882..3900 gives 4.59 angstroms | 5.16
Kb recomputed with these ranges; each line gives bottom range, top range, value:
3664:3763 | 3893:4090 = 1.43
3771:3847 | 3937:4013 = 1.30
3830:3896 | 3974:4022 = 1.78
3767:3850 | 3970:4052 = 1.63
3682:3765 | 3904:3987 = 1.09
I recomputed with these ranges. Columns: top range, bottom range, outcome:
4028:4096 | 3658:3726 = 1.66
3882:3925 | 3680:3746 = 1.17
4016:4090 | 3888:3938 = 1.66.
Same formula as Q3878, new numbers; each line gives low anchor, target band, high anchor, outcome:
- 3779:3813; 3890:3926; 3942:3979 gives -4.44 angstroms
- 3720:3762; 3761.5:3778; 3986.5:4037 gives -2.16 angstroms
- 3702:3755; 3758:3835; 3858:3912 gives -3.36 angstroms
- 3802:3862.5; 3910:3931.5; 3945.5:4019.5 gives 1.69 angstroms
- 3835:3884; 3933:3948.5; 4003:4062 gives 5.83 angstroms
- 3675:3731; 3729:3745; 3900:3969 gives 2.19 angstroms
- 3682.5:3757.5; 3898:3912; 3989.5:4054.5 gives 2.15 angstroms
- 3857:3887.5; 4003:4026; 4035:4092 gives -4.26 angstroms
